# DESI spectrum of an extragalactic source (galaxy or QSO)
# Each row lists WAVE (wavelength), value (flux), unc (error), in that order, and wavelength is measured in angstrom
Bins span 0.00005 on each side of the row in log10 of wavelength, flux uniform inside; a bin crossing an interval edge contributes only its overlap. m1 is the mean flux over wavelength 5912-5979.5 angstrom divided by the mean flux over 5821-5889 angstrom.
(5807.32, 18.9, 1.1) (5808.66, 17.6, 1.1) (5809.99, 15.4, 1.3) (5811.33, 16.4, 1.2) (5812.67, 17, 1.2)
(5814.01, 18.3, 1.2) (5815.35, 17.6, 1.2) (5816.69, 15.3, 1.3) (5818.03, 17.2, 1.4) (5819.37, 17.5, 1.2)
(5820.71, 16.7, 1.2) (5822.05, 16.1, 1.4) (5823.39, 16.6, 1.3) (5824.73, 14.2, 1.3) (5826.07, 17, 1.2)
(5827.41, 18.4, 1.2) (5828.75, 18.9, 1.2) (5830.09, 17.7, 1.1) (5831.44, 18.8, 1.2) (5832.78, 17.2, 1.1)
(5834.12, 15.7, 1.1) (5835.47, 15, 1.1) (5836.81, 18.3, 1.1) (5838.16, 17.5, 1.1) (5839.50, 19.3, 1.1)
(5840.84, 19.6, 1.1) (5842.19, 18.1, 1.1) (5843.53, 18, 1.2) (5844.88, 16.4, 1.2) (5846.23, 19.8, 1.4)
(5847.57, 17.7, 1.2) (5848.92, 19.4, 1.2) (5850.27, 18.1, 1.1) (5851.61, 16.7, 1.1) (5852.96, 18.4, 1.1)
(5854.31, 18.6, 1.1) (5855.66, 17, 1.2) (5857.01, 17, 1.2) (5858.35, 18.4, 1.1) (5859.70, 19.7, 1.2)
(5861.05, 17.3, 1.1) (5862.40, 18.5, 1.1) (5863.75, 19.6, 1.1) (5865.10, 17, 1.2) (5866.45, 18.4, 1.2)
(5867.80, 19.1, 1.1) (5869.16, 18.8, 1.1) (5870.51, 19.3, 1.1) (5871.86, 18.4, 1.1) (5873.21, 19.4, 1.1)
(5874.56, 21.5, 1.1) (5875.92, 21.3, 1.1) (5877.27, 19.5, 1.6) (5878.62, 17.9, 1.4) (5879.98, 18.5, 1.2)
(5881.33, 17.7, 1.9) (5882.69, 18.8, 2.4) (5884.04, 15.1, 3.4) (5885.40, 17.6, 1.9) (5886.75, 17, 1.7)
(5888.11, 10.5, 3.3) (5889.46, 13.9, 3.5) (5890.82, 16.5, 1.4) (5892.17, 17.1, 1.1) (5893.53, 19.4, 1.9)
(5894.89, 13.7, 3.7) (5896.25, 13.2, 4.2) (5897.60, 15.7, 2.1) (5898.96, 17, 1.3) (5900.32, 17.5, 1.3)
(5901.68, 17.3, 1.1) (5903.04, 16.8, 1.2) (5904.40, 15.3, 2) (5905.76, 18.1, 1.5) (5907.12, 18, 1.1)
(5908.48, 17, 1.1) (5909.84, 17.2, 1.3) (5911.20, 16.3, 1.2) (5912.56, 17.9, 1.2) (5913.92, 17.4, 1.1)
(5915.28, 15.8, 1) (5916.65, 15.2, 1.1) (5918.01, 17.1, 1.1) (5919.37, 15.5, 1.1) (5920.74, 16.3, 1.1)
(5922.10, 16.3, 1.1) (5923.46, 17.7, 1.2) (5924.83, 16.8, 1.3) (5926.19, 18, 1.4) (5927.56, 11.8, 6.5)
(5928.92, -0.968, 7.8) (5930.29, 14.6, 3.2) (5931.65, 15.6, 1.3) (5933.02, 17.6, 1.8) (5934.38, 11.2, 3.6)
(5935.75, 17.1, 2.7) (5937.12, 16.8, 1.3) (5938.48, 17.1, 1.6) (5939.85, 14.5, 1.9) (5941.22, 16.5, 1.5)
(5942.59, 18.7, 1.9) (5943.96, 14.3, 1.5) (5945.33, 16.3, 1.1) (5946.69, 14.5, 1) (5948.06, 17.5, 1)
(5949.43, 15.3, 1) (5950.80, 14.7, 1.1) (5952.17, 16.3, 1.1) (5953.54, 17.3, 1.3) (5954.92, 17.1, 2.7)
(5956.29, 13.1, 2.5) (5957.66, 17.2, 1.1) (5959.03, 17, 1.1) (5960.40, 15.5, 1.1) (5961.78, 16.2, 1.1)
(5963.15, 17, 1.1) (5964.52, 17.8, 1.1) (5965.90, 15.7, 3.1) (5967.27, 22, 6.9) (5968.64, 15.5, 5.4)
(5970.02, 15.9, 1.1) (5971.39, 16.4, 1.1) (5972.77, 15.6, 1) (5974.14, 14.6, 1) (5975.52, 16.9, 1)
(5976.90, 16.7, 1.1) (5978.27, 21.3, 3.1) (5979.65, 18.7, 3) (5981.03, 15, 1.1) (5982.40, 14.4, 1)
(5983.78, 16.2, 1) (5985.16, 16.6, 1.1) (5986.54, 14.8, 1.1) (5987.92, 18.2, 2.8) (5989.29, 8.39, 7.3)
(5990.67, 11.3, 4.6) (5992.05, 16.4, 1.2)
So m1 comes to 0.89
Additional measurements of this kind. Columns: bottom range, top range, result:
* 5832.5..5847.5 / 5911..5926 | 0.94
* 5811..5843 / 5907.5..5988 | 0.93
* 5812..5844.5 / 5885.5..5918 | 0.94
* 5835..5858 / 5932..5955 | 0.89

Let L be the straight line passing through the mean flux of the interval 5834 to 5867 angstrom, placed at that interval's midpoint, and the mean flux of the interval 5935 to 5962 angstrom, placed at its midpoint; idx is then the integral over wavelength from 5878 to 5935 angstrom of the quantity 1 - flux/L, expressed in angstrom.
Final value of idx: 3.6 angstrom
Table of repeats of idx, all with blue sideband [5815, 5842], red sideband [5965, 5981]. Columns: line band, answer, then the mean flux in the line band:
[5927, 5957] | 3.97 angstrom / 14.9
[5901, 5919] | 0.34 angstrom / 16.9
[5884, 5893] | 0.90 angstrom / 15.5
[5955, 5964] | 0.54 angstrom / 16.1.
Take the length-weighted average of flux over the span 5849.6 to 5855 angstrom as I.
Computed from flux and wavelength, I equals 18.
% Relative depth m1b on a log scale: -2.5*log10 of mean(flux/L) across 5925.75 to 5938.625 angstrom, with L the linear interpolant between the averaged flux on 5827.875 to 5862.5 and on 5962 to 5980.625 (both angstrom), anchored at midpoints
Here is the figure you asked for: 0.26 mag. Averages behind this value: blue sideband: 18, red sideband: 17.2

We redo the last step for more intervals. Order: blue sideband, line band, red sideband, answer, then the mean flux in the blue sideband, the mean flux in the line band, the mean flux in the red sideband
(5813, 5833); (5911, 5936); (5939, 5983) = 0.11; 17.2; 15.1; 16.4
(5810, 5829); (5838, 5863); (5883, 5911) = -0.10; 16.8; 18.2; 16.2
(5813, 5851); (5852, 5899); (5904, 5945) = -0.06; 17.5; 17.6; 15.7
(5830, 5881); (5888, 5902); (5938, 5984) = 0.12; 18.3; 15.8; 16.4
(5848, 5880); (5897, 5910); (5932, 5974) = 0.04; 18.7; 17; 16.2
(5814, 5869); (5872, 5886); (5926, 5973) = -0.11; 17.7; 18.7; 15.6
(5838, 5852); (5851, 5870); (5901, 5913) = -0.01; 18.3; 18.2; 17.1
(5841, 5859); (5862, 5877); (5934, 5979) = -0.09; 18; 19.2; 16.4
